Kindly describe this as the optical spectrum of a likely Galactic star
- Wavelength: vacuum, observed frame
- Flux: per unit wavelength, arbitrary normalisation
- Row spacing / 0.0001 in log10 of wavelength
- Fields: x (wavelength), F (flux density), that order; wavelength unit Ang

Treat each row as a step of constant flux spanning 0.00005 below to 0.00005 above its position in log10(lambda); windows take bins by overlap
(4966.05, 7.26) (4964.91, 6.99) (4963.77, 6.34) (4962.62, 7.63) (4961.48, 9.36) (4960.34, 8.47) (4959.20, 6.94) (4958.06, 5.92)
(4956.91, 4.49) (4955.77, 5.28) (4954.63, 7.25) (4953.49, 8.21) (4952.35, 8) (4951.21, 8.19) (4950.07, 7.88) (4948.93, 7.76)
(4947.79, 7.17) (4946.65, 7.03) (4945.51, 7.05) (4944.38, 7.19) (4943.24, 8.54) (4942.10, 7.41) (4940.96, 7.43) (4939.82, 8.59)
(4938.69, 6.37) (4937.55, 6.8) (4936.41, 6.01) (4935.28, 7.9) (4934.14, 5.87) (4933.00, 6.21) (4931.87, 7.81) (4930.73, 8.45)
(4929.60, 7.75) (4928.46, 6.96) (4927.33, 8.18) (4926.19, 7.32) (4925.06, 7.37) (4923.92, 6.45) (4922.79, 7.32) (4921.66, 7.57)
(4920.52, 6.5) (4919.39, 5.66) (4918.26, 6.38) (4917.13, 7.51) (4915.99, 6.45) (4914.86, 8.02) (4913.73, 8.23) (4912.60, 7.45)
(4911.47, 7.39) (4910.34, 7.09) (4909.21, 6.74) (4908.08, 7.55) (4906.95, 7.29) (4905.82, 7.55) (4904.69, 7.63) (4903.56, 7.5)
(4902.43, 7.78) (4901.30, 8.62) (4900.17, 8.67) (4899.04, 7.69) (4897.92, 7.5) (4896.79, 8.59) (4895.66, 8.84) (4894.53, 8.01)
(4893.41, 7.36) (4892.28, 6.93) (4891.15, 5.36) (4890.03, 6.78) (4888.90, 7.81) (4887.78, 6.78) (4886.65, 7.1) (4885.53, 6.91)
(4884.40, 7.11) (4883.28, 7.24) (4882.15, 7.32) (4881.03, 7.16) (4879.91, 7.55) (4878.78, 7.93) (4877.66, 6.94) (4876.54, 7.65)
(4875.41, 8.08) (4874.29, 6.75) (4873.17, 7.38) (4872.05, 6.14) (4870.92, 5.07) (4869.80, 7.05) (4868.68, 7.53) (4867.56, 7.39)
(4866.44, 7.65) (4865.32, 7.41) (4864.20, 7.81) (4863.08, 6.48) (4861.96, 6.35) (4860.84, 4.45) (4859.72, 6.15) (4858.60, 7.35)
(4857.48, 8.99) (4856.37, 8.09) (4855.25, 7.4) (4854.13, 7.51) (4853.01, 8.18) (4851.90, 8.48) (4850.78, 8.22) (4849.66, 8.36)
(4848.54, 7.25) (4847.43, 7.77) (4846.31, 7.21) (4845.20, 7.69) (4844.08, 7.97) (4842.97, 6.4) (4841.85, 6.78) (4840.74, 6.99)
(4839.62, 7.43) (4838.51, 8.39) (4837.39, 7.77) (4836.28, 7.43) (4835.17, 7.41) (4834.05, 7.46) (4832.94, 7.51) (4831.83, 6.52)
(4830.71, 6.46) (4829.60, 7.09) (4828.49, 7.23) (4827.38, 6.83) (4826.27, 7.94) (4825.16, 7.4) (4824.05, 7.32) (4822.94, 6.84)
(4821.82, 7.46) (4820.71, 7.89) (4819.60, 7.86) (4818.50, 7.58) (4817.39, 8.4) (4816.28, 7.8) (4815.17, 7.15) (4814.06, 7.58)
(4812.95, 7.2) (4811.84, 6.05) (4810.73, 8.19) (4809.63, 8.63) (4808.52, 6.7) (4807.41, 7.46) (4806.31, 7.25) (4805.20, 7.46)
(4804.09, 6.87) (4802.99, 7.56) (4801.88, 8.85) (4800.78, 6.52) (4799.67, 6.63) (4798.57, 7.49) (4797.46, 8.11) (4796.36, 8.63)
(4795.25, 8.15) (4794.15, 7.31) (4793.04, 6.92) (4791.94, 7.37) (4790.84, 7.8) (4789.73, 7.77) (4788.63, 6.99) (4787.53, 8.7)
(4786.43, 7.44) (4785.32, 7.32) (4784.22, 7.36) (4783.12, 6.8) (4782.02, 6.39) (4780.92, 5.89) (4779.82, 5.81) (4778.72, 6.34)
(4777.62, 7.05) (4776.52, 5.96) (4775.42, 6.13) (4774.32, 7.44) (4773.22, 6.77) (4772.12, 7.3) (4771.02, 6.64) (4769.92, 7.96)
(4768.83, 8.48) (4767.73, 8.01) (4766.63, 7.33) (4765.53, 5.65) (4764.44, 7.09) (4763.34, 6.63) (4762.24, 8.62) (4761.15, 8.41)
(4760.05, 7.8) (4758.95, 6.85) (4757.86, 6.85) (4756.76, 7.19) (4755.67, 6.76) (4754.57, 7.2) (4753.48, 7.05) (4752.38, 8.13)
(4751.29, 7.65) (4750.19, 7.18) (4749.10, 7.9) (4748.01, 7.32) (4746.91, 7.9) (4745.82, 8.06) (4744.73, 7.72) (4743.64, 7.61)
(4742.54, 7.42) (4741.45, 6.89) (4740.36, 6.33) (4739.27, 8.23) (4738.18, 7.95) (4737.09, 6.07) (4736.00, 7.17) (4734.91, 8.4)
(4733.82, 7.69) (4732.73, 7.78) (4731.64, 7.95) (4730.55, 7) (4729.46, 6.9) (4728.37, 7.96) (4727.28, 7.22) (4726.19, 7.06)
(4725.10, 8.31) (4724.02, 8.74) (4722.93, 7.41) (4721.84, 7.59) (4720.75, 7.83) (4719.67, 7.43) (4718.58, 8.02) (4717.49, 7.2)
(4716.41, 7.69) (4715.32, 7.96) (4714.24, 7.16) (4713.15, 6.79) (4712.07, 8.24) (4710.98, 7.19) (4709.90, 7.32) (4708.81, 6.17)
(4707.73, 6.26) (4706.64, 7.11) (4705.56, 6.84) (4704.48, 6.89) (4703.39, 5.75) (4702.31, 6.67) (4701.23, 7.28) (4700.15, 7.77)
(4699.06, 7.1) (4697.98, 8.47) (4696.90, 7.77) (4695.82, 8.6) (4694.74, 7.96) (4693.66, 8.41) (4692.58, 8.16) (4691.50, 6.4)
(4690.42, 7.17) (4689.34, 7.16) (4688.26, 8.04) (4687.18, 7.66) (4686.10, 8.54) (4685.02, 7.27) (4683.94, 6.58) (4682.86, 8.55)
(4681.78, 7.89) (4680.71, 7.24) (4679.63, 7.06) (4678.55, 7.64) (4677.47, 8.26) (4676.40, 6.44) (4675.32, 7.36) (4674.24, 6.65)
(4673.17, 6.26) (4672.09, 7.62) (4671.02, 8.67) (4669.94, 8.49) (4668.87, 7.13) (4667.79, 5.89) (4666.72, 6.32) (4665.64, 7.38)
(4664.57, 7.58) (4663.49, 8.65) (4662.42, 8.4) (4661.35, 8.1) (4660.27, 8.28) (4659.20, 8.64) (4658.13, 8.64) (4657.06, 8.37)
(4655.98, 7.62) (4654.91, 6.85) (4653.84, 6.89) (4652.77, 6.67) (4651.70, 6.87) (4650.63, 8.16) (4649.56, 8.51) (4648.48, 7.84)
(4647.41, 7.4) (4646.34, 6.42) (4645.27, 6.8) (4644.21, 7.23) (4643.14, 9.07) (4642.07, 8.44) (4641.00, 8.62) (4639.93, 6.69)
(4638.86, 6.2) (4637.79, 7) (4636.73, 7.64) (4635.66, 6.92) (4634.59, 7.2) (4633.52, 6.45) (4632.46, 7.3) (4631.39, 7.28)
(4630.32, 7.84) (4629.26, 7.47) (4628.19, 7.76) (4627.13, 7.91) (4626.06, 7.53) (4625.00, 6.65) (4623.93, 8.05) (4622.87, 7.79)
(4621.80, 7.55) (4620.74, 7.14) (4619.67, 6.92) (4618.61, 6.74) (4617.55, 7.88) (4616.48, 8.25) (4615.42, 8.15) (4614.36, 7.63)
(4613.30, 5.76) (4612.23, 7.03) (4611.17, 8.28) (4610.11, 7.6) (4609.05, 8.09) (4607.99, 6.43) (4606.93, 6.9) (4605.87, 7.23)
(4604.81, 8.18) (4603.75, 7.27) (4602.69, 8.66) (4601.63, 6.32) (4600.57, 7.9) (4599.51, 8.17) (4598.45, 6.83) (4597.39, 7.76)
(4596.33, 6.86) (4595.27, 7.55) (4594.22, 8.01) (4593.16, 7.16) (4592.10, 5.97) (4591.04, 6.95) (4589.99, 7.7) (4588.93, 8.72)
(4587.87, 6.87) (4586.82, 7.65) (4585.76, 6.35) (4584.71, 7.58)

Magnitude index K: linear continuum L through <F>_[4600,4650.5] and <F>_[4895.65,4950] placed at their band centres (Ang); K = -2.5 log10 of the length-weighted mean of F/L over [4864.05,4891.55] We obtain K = 0.04 mag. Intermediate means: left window 7.45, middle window 7.12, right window 7.39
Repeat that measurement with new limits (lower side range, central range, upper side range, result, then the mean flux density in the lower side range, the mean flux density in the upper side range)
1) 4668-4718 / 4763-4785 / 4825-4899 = 0.08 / 7.4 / 7.31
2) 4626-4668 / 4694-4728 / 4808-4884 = 0.01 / 7.53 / 7.35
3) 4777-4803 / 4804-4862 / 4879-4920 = -0.01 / 7.29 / 7.38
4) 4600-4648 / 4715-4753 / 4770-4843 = -0.04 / 7.41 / 7.29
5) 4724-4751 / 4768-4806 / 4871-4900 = 0.03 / 7.53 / 7.3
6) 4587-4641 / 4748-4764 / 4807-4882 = -0.01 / 7.38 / 7.35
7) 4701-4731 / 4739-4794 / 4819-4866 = 0.01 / 7.29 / 7.37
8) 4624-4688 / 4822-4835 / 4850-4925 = 0.03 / 7.51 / 7.3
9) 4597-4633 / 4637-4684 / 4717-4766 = -0.01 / 7.48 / 7.47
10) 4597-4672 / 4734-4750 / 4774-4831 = -0.02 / 7.52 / 7.3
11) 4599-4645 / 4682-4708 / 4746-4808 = -0.01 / 7.46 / 7.3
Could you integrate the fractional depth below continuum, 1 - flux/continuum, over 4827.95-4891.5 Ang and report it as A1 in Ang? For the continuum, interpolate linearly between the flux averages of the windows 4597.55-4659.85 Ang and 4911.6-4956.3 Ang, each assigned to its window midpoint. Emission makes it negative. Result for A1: 0.68 Ang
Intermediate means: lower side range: 7.48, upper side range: 7.27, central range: 7.25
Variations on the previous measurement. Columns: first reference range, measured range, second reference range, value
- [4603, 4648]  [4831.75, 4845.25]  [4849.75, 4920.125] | -0.1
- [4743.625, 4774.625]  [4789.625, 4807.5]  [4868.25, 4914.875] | -0.3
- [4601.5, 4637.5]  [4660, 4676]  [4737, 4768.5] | -0.2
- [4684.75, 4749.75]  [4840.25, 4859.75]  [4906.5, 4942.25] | -0.9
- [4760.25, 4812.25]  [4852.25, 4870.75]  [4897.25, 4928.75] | 0.3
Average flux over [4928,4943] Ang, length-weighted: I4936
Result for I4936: 7.23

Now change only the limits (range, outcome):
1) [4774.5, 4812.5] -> 7.24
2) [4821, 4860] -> 7.48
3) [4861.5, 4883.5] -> 7.15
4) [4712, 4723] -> 7.55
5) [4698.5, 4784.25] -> 7.26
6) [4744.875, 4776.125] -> 7.36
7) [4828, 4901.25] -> 7.34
